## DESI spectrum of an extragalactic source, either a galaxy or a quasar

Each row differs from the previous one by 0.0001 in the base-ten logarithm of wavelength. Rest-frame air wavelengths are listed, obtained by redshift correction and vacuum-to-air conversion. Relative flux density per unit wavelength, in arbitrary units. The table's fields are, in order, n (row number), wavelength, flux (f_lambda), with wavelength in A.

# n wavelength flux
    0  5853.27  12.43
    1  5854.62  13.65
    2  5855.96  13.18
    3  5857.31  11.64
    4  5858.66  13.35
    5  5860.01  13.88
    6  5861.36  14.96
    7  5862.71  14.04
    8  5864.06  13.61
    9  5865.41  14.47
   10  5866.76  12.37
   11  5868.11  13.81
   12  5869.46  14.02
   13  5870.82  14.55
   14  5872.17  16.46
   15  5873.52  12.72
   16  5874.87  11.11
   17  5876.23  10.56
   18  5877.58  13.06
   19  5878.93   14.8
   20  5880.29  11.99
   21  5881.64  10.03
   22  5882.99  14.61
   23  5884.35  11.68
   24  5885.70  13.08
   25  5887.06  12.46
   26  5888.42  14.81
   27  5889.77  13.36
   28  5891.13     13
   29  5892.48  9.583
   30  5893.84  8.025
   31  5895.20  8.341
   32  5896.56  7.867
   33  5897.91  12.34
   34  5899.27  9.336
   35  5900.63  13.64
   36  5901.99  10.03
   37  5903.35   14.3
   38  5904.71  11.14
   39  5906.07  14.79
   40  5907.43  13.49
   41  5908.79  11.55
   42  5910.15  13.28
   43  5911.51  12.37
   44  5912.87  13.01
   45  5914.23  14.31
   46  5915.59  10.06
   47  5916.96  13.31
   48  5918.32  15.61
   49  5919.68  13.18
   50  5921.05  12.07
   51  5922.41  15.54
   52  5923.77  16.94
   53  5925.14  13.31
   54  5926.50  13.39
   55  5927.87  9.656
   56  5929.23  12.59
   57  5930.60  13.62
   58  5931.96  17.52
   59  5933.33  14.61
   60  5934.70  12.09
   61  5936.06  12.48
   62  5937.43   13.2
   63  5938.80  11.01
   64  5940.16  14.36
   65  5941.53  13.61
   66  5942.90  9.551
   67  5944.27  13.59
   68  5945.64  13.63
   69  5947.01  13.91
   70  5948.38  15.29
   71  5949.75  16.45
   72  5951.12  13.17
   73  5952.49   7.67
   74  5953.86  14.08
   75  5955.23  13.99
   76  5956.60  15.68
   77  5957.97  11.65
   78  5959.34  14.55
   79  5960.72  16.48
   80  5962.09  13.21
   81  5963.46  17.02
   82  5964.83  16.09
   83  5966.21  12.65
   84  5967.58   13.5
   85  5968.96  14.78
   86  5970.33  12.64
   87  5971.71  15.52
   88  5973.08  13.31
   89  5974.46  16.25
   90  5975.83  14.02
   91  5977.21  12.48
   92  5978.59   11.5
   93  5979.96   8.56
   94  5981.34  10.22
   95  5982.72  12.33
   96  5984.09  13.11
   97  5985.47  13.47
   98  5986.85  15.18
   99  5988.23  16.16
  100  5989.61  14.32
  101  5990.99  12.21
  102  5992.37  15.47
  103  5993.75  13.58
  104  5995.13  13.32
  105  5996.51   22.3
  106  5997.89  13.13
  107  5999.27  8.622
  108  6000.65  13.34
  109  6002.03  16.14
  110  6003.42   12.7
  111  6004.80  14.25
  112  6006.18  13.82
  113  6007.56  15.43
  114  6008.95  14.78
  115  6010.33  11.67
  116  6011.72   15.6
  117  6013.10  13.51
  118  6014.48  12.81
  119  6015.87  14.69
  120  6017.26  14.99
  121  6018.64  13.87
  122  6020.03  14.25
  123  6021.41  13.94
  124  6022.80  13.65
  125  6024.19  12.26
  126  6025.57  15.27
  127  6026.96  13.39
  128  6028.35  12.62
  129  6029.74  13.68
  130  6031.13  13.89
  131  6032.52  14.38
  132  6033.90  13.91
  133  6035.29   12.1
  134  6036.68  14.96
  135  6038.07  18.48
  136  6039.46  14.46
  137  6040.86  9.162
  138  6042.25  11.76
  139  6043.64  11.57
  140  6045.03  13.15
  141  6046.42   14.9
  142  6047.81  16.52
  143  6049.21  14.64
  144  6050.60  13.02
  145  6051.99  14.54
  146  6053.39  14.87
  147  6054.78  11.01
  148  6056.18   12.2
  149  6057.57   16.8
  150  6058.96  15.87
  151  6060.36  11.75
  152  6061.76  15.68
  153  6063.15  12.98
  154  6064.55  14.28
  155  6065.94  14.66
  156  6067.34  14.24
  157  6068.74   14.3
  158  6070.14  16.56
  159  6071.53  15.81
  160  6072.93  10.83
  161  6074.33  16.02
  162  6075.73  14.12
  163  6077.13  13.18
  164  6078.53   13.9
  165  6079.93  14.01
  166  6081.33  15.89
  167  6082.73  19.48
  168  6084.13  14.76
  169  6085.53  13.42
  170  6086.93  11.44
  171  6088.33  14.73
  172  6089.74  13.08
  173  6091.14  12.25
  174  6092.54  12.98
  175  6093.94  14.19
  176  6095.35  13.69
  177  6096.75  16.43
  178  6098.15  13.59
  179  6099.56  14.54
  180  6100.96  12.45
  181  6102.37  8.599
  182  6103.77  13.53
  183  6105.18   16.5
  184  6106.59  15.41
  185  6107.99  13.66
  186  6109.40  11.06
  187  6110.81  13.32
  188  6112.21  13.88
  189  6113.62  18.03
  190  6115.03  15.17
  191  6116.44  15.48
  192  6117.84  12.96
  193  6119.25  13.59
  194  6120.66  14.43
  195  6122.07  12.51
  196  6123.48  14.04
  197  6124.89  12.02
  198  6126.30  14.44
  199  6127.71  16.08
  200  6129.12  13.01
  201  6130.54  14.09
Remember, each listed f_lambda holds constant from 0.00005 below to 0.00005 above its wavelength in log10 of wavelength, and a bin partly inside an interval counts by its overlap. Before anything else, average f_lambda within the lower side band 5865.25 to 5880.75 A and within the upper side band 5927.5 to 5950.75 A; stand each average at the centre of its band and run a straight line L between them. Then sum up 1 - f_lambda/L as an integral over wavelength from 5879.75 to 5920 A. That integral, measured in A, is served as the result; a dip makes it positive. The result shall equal 3.63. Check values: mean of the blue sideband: 13.3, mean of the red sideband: 13.4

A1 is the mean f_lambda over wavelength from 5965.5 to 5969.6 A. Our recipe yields 13.6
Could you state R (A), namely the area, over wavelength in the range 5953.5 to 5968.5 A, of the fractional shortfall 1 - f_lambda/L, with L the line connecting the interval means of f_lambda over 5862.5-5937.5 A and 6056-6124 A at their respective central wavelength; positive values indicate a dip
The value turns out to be -1.4 A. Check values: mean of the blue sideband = 12.8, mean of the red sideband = 14.1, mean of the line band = 14.5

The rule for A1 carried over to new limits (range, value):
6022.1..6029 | 13.4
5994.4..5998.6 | 16.2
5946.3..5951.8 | 14.7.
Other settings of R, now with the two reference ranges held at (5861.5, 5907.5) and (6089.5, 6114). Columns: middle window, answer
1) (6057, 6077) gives -1.50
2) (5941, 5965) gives -1.80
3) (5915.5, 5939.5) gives -1.35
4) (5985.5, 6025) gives -2.97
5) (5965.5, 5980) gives -0.50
